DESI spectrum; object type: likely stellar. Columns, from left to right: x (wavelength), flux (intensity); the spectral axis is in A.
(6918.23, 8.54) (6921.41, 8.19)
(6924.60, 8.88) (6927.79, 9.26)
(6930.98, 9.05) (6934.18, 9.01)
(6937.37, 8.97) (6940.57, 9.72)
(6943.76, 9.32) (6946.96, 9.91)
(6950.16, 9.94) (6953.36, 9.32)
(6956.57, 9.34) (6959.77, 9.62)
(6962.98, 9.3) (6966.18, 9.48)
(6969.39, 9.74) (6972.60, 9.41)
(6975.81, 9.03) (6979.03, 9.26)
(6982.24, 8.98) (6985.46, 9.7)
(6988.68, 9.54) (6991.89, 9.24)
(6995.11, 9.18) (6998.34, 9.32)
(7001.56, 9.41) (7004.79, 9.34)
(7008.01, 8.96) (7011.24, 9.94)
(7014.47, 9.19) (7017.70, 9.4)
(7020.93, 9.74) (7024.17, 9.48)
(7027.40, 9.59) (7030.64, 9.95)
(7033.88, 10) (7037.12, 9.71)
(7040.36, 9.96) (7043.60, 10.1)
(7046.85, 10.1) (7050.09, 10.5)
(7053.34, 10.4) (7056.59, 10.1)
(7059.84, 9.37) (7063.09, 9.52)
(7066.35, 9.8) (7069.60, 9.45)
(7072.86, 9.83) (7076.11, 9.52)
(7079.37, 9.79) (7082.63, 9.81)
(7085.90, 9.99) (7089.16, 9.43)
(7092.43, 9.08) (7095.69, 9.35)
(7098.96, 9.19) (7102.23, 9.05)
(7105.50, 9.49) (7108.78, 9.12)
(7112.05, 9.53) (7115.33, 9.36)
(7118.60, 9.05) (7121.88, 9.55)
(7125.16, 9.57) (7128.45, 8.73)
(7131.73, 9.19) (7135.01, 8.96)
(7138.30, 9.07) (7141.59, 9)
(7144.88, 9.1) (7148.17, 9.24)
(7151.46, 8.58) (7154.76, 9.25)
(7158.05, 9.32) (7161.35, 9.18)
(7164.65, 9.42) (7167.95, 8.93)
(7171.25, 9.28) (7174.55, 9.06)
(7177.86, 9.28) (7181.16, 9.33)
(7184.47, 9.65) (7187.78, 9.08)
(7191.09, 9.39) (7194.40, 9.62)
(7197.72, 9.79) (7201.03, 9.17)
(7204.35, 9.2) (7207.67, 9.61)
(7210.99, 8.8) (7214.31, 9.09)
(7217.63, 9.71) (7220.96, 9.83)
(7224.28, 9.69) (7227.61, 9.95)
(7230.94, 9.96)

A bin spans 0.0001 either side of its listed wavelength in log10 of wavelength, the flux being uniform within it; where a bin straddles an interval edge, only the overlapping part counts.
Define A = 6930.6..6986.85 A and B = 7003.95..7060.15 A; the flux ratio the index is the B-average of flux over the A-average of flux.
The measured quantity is 1.0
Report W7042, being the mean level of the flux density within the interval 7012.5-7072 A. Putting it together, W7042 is 9.8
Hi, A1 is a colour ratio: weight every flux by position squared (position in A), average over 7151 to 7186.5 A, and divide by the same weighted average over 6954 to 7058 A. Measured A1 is 1.0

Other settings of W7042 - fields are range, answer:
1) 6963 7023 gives 9.38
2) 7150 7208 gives 9.28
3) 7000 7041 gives 9.58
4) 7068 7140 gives 9.37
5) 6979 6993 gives 9.36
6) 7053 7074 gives 9.74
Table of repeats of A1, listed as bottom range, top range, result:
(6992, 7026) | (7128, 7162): 1.00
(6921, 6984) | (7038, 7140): 1.07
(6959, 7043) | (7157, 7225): 1.04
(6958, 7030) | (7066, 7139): 1.03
